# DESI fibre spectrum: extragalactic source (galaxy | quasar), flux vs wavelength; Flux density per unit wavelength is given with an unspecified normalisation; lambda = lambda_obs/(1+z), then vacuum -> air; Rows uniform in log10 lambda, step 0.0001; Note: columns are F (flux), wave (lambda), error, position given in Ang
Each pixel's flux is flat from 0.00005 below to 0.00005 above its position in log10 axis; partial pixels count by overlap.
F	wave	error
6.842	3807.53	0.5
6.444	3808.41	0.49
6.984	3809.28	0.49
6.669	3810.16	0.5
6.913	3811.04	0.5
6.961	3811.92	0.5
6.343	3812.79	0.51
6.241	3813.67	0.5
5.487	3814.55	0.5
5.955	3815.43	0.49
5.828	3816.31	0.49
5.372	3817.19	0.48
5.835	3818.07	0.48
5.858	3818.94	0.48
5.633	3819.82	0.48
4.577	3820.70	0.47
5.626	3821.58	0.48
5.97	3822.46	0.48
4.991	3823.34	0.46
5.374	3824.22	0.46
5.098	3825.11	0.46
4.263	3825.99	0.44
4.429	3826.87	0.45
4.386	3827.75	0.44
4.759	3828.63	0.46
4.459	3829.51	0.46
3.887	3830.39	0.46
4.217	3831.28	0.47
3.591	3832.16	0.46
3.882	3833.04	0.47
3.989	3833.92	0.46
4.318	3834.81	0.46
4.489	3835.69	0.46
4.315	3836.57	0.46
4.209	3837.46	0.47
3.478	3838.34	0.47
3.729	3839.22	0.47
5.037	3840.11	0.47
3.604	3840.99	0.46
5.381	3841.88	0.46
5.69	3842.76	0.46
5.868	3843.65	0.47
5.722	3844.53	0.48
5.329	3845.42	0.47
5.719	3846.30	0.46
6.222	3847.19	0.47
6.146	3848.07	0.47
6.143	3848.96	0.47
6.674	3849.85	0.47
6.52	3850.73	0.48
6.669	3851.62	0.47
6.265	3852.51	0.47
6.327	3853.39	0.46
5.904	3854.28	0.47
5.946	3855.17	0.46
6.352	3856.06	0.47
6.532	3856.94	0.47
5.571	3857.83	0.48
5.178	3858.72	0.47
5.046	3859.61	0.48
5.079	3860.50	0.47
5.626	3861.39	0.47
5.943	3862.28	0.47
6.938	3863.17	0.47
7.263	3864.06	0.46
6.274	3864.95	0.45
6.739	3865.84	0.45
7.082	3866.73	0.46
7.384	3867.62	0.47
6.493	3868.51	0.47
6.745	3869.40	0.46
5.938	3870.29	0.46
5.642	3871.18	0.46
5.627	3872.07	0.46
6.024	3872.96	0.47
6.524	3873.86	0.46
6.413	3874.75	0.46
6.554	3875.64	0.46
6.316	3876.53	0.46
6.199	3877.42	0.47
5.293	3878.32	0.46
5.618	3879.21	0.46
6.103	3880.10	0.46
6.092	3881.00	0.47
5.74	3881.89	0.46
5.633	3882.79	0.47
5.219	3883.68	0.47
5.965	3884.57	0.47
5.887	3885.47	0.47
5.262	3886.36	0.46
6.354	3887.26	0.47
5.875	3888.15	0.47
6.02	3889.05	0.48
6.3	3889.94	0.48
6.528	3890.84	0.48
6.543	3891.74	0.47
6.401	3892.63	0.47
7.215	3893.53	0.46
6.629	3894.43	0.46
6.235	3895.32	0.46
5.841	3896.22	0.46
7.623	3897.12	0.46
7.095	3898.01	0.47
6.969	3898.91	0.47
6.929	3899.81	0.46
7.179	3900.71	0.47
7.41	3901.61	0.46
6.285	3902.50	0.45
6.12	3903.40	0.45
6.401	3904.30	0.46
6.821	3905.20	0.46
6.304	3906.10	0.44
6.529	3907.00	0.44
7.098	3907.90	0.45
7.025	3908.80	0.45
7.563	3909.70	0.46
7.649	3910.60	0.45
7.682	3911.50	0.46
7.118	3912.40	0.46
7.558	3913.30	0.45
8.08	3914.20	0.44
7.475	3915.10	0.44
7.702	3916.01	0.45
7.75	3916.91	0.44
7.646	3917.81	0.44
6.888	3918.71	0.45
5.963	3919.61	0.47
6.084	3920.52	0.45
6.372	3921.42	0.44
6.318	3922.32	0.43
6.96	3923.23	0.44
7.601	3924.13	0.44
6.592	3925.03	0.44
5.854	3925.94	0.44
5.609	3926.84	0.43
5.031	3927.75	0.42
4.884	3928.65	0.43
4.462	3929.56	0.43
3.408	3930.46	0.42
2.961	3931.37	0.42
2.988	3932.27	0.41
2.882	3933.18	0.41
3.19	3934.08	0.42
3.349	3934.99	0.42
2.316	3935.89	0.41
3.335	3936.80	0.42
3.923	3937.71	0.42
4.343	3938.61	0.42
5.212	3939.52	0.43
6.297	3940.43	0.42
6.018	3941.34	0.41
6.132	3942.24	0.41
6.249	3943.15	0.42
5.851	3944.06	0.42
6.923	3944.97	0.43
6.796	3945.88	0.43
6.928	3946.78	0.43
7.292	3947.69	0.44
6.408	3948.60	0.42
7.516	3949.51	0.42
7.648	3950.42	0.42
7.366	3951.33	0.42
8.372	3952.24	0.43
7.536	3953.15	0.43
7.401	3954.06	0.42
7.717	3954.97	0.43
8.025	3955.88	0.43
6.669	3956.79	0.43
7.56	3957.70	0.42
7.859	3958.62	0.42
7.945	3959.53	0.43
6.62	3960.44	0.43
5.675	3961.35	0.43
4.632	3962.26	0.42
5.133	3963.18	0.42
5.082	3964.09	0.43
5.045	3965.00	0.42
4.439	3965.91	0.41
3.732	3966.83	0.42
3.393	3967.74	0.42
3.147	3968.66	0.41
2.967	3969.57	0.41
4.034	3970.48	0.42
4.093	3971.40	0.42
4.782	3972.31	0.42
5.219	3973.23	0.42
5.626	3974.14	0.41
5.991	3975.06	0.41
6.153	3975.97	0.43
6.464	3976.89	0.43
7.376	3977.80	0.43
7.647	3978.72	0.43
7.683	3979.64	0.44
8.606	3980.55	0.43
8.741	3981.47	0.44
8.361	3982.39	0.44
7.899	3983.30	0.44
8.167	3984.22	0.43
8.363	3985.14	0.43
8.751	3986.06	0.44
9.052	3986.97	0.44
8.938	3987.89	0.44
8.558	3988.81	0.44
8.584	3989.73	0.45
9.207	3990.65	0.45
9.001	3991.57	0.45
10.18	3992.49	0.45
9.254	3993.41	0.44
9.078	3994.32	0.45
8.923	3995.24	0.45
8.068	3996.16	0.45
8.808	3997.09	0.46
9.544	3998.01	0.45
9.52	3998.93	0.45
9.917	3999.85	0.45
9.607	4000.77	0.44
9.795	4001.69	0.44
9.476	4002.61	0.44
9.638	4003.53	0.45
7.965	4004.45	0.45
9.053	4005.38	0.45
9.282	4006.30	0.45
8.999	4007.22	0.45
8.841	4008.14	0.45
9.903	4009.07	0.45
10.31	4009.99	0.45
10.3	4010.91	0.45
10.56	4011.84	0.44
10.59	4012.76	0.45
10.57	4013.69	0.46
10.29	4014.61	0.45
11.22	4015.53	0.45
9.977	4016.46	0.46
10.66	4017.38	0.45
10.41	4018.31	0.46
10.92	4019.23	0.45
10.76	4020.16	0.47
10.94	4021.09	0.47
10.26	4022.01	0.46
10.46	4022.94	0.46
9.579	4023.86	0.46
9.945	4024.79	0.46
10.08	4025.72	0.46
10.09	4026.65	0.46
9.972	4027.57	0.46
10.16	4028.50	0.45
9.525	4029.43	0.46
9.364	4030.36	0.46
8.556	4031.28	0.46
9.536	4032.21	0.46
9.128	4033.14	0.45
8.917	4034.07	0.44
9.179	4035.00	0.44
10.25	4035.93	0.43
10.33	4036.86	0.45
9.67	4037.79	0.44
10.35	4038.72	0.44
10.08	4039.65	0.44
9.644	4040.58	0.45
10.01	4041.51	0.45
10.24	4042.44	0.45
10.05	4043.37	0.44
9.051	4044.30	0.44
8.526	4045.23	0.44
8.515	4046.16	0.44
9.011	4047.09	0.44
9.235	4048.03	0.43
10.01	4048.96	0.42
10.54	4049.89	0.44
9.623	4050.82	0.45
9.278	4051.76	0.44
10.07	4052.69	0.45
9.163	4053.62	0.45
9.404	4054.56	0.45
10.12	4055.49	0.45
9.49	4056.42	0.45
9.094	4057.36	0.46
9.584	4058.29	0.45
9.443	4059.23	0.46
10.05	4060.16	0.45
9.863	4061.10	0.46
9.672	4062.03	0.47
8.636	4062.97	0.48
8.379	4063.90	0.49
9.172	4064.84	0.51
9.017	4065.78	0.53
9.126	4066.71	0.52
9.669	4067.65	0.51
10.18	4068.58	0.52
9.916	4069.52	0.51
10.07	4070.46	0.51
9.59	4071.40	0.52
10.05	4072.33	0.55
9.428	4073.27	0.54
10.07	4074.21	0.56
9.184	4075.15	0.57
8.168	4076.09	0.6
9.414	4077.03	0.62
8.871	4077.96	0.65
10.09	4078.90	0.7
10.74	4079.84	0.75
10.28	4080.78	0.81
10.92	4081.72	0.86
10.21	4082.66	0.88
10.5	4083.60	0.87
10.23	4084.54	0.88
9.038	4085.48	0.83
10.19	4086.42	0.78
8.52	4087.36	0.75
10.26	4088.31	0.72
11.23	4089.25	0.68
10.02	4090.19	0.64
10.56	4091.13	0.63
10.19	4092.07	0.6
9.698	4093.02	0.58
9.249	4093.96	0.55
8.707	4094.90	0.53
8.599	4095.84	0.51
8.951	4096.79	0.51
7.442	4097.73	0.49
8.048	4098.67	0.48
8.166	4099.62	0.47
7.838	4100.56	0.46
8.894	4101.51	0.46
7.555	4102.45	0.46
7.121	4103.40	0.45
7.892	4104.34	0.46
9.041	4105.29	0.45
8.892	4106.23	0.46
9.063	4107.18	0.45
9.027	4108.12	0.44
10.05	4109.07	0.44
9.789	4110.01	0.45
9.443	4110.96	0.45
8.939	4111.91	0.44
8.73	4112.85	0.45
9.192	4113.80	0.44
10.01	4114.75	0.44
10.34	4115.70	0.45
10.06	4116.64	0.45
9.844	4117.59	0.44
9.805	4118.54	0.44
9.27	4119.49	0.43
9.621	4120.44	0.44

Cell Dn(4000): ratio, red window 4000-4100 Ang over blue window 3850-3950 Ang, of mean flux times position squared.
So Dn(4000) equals 1.70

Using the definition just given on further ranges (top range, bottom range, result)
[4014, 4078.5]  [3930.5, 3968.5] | 1.79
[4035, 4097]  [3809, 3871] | 1.95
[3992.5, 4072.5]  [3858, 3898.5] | 1.69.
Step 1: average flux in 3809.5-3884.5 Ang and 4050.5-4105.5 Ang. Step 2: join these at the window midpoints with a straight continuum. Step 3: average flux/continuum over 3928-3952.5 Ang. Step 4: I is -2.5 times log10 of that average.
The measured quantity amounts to 0.33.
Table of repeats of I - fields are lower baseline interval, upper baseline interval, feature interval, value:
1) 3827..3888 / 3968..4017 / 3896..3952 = 0.12 mag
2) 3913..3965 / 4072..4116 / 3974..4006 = -0.19 mag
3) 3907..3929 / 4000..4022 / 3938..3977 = 0.33 mag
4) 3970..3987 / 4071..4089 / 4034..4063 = -0.08 mag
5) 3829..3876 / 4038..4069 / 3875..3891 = 0.05 mag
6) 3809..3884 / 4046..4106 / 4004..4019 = -0.19 mag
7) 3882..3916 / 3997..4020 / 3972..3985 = 0.26 mag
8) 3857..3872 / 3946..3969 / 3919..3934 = 0.21 mag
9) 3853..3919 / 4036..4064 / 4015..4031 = -0.13 mag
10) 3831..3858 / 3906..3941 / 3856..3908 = -0.14 mag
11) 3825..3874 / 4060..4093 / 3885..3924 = -0.05 mag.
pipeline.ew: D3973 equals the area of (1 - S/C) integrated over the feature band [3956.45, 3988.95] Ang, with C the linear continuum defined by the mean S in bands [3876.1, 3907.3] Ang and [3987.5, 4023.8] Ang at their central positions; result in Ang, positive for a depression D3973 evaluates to 8.8 Ang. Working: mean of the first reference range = 6.31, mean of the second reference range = 9.7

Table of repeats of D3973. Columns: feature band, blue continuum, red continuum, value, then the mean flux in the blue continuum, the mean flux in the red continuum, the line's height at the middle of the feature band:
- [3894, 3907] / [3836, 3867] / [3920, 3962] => -1.9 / 5.72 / 5.92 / 5.83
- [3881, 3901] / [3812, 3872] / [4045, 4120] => -0.1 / 5.5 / 9.41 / 6.29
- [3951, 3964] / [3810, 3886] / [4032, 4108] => 0.9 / 5.62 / 9.43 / 7.5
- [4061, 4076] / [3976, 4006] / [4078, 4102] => -0.2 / 8.72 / 9.53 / 9.35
